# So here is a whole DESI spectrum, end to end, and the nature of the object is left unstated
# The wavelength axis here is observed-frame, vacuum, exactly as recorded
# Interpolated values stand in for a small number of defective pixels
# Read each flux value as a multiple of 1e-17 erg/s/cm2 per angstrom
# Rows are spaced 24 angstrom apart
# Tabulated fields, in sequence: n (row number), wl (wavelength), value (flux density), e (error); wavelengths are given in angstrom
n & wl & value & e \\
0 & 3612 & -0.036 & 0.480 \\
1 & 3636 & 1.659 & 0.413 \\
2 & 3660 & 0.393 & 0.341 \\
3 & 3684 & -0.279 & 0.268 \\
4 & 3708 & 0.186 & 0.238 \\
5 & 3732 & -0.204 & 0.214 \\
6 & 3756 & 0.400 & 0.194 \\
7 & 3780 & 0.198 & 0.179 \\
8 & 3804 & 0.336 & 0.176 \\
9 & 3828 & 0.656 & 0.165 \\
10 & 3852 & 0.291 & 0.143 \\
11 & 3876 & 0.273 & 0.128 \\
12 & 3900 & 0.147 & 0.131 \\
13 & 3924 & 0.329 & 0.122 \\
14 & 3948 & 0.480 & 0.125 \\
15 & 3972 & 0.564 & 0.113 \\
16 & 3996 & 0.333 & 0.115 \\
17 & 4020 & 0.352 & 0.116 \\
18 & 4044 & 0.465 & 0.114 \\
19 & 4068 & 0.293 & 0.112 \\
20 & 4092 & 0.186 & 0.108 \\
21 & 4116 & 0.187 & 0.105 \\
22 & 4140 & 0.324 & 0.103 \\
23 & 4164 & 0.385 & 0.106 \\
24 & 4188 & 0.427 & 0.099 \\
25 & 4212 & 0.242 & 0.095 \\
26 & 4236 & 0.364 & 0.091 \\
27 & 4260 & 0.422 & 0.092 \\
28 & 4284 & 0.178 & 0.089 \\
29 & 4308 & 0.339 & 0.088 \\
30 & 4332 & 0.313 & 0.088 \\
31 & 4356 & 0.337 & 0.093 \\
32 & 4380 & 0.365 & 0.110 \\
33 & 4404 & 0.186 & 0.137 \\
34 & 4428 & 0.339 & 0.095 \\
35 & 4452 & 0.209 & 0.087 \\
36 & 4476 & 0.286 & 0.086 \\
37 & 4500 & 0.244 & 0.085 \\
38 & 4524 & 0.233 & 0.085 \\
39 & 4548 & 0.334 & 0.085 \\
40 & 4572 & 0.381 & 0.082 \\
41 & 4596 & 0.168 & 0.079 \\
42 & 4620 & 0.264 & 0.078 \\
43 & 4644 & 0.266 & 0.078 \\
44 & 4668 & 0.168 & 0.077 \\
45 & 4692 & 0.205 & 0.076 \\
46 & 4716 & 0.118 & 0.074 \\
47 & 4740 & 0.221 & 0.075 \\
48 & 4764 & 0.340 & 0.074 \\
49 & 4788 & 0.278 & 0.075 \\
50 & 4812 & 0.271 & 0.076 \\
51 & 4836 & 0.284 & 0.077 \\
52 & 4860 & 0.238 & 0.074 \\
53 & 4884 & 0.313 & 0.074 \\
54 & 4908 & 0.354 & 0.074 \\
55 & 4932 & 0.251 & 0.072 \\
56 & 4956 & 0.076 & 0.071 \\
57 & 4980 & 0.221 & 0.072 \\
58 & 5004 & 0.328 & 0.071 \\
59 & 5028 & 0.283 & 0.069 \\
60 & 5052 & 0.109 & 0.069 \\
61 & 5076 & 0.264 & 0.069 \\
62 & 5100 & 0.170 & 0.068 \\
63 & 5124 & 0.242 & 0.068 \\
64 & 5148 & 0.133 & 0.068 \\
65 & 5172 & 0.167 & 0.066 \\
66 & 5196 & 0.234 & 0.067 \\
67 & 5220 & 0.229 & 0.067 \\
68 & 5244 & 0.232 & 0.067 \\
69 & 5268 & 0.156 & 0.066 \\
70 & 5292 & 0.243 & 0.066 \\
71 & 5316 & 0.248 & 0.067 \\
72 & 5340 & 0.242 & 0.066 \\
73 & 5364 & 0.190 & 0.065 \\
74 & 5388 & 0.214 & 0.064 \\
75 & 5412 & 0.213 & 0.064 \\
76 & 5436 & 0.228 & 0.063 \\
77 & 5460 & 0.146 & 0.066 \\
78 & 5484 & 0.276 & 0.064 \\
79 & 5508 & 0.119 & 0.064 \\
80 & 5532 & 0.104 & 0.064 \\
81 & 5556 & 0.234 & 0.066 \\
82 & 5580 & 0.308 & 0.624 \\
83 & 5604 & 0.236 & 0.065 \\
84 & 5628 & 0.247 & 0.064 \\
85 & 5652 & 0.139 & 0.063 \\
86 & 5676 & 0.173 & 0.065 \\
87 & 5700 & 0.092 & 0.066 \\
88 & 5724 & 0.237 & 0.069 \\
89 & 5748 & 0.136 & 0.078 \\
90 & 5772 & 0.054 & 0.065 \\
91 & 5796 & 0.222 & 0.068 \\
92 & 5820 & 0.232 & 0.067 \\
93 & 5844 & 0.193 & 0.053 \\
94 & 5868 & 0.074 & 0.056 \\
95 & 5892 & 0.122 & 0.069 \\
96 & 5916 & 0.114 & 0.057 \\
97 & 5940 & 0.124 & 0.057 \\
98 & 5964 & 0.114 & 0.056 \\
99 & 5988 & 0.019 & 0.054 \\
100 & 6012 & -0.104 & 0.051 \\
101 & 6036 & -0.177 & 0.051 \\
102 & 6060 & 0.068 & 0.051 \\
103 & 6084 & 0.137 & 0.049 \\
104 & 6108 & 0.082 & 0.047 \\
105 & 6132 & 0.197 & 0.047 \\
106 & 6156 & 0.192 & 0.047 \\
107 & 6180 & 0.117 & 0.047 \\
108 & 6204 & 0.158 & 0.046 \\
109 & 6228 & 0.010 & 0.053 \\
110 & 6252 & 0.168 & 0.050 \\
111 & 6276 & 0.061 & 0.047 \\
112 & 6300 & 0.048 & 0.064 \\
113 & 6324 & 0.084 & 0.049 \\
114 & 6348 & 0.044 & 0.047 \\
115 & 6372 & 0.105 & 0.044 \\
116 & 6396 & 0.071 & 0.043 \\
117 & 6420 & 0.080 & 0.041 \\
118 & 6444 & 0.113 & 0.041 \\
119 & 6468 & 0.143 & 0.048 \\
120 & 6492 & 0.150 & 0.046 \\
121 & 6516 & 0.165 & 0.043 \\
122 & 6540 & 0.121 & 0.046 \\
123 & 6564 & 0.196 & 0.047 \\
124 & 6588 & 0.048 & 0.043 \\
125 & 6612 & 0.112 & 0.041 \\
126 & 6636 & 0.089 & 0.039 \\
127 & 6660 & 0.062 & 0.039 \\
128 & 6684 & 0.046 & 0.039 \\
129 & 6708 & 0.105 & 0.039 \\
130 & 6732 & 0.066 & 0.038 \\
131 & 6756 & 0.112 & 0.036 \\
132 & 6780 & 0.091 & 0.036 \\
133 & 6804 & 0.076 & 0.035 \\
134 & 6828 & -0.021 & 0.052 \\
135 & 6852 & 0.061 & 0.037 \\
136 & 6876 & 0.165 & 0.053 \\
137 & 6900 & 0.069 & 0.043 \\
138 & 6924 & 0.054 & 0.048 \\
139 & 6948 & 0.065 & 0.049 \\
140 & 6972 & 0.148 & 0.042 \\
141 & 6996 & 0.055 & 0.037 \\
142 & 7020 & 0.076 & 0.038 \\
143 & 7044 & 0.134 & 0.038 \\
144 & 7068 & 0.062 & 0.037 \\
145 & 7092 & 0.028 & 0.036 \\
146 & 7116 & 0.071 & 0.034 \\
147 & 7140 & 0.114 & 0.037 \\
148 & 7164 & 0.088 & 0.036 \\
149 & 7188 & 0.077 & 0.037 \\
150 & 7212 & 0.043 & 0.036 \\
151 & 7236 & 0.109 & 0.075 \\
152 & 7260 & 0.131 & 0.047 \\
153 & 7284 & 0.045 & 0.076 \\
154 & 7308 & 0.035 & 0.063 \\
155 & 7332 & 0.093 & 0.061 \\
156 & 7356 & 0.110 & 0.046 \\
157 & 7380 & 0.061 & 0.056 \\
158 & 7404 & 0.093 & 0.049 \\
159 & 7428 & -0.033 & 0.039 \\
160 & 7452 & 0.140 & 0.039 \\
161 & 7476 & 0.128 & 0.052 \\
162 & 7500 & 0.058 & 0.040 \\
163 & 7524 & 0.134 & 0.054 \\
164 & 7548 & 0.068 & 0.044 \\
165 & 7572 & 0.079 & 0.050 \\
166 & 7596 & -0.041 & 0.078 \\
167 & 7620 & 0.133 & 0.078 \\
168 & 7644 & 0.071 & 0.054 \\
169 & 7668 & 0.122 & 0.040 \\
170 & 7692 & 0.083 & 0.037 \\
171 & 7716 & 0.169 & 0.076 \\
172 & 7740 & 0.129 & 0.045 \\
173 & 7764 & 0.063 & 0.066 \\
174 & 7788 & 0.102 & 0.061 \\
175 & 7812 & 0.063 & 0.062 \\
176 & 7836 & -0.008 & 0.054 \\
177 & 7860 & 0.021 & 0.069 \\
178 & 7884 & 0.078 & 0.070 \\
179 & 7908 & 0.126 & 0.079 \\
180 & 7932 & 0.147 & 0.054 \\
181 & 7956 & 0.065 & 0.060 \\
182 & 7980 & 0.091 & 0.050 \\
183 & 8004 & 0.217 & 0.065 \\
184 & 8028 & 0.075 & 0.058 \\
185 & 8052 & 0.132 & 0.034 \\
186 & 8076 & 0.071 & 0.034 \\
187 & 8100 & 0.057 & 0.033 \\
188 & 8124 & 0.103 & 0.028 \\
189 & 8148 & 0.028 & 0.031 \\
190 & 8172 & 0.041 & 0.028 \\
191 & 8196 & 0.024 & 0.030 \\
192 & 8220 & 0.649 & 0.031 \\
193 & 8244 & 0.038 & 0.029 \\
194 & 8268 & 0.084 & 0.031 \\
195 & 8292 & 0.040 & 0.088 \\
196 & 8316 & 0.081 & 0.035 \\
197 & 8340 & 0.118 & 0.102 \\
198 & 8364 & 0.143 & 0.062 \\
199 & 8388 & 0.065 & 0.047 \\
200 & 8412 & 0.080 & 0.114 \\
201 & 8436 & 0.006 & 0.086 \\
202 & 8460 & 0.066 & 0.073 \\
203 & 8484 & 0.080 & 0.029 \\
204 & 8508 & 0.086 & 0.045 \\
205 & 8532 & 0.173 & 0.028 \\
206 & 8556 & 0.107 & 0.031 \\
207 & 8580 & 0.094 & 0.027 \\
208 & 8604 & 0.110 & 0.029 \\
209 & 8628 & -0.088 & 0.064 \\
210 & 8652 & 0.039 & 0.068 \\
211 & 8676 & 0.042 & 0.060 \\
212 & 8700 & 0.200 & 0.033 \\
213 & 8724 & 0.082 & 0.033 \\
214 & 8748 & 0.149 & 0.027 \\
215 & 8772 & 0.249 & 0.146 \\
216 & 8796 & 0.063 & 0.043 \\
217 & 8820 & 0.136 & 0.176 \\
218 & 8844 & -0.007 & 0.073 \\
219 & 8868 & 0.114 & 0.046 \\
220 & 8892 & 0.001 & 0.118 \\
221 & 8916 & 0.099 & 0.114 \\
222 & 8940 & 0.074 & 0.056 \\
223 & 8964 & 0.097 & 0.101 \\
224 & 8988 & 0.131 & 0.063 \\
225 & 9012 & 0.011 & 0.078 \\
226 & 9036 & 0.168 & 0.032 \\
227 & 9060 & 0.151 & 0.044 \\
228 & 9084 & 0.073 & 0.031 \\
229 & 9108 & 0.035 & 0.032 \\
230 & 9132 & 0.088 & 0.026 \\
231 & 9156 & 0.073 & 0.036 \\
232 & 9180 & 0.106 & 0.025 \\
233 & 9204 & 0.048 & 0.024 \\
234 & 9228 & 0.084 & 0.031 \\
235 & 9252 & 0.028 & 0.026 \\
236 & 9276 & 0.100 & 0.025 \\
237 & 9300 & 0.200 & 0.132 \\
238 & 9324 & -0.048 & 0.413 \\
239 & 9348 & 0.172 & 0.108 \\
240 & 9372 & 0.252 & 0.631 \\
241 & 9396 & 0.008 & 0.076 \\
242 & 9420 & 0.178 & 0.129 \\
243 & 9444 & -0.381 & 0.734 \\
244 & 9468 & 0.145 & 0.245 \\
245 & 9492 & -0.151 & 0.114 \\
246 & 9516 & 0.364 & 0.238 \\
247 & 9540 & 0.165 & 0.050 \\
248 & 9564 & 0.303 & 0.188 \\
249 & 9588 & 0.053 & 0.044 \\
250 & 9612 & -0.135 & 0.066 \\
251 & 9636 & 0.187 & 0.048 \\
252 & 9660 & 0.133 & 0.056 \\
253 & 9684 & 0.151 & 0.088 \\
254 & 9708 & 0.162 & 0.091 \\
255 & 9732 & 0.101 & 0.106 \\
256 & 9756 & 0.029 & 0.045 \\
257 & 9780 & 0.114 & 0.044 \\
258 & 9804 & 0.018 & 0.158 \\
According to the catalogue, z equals 1.205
